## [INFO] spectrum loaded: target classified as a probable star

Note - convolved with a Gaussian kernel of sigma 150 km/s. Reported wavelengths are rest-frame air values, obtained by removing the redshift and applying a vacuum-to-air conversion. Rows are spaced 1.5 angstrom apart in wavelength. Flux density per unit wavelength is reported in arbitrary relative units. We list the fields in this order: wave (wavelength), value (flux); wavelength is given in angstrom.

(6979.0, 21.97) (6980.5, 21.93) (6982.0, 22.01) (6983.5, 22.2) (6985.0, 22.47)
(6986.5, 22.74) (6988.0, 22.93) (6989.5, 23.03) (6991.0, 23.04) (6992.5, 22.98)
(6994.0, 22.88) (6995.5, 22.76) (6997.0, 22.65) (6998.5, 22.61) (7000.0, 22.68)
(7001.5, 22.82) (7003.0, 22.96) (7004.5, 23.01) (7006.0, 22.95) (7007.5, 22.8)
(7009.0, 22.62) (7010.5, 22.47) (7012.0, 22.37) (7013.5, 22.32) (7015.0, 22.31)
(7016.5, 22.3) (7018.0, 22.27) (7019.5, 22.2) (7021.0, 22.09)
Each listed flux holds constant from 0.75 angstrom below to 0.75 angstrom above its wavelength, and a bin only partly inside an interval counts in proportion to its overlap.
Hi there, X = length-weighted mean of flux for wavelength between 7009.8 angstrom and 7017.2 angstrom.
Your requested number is 22.4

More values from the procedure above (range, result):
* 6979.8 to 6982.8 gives 22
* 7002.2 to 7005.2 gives 23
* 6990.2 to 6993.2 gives 23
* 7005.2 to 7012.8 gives 22.6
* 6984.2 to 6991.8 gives 22.8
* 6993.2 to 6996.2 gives 22.8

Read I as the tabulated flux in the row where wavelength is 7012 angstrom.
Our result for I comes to 22.37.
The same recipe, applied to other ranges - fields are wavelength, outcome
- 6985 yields 22.47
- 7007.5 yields 22.8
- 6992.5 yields 22.98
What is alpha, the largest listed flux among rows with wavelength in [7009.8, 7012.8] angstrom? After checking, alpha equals 22.47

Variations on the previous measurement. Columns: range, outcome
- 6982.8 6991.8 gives 23.04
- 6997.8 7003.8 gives 22.96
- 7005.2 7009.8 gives 22.95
